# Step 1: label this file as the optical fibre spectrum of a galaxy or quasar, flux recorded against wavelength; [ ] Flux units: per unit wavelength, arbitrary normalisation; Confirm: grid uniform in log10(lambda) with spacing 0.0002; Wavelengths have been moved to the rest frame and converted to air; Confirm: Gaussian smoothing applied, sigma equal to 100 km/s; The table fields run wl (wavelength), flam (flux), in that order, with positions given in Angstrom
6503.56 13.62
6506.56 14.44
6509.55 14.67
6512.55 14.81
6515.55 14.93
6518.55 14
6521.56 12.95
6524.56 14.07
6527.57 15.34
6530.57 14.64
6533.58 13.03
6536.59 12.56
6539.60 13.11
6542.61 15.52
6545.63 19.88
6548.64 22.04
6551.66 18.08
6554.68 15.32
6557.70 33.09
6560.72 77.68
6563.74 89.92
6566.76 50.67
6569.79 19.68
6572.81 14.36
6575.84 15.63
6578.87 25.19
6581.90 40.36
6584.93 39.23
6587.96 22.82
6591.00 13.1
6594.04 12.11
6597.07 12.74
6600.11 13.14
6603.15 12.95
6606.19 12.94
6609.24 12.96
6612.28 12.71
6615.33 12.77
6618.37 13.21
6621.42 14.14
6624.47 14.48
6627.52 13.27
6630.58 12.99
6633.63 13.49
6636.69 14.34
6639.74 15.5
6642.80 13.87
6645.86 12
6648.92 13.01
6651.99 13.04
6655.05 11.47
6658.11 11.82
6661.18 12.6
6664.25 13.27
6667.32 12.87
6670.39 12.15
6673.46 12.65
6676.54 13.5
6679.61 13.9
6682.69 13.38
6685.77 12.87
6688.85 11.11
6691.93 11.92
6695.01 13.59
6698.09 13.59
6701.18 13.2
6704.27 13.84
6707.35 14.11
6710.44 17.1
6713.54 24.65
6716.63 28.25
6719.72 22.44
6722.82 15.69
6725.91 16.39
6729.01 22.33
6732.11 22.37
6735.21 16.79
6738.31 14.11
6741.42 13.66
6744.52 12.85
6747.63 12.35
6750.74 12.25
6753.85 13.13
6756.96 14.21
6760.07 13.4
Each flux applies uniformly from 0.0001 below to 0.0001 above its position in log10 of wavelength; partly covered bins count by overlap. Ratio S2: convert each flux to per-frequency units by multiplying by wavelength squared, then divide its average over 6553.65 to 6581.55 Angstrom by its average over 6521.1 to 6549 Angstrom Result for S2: 2.6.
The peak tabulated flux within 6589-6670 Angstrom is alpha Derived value 15.5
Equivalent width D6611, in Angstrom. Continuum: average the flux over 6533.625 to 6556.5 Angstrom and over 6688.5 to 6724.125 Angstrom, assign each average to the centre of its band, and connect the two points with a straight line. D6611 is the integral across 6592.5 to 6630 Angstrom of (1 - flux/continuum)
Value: 8.1 Angstrom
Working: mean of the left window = 16.6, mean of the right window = 16.8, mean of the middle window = 13.1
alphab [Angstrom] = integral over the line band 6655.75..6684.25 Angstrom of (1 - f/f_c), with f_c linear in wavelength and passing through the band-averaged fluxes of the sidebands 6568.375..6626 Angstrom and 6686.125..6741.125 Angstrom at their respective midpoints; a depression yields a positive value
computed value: 7.20 Angstrom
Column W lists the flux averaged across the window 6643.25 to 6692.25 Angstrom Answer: 12.6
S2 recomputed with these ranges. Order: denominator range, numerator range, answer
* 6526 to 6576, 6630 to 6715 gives 0.52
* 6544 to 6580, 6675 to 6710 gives 0.41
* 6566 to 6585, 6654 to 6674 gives 0.46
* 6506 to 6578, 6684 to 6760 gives 0.71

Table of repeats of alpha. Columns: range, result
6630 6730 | 28.25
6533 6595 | 89.92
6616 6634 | 14.48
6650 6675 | 13.27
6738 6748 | 14.11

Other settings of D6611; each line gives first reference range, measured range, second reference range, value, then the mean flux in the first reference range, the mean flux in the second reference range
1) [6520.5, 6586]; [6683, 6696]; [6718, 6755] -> 4.5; 27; 16.3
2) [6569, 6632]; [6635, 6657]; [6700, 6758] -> 4.9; 17.1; 16.9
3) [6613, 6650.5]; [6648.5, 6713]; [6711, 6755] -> 9.5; 13.6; 17.7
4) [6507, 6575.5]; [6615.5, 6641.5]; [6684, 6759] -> 8.0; 23.8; 15.9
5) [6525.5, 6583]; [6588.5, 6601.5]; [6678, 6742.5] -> 5.9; 27.5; 16.5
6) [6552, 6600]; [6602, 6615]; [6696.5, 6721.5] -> 7.0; 31.2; 18.4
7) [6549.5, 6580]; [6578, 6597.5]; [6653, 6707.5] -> 4.6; 35.8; 12.9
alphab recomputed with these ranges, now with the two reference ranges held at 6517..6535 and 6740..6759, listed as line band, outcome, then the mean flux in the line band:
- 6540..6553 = -4.2 Angstrom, 18.4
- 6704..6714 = -2.9 Angstrom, 17.1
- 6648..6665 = 1.2 Angstrom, 12.5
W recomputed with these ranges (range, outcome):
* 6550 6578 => 36.8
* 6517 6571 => 26.3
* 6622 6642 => 14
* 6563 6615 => 23.5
